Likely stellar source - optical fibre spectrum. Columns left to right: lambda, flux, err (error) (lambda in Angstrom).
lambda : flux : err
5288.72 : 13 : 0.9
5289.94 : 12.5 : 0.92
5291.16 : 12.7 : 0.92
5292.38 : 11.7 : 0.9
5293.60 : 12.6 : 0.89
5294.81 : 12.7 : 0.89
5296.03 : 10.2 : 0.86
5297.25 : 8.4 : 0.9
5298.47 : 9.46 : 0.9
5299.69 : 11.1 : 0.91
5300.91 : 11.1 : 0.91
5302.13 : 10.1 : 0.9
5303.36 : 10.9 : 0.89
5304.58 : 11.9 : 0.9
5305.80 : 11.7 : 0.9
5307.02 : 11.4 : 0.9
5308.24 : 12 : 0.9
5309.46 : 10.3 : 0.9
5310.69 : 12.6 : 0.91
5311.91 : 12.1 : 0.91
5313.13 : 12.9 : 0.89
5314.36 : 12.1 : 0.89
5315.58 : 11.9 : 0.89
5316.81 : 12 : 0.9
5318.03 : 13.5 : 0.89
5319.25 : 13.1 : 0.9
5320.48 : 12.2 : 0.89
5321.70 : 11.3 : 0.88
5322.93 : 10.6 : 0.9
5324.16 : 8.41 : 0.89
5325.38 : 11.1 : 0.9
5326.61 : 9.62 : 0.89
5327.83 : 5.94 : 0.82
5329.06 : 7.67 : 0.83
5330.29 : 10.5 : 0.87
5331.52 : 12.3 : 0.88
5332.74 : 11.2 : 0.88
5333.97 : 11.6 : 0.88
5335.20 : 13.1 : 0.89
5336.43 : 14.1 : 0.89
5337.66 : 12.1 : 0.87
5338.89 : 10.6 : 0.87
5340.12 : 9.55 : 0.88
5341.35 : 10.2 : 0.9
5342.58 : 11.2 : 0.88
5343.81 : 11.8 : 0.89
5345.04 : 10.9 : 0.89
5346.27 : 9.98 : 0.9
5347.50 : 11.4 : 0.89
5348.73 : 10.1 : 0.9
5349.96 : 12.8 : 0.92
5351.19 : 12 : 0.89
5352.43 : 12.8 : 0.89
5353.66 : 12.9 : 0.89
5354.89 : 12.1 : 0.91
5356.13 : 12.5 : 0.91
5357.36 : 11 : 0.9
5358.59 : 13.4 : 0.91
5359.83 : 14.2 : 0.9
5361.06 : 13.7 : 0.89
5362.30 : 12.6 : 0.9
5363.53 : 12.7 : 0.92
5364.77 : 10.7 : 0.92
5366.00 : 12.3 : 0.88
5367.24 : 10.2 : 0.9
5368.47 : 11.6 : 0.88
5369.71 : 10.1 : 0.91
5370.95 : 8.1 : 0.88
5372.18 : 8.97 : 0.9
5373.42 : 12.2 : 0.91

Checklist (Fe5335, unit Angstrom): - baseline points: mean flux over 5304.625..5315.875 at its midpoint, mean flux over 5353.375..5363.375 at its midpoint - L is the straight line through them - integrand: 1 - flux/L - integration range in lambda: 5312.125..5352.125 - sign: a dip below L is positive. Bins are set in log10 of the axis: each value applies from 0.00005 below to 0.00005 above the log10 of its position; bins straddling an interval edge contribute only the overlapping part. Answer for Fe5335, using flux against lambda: 3.6 Angstrom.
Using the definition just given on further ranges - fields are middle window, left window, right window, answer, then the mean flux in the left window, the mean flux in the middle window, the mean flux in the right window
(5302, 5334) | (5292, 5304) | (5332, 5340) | 0.68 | 10.8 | 11.2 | 12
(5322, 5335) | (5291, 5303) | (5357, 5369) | 1.74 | 10.9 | 10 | 12.3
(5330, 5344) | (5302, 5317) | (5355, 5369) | 0.54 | 11.7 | 11.5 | 12.3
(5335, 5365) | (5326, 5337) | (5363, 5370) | -2.55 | 10.7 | 11.9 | 11.3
